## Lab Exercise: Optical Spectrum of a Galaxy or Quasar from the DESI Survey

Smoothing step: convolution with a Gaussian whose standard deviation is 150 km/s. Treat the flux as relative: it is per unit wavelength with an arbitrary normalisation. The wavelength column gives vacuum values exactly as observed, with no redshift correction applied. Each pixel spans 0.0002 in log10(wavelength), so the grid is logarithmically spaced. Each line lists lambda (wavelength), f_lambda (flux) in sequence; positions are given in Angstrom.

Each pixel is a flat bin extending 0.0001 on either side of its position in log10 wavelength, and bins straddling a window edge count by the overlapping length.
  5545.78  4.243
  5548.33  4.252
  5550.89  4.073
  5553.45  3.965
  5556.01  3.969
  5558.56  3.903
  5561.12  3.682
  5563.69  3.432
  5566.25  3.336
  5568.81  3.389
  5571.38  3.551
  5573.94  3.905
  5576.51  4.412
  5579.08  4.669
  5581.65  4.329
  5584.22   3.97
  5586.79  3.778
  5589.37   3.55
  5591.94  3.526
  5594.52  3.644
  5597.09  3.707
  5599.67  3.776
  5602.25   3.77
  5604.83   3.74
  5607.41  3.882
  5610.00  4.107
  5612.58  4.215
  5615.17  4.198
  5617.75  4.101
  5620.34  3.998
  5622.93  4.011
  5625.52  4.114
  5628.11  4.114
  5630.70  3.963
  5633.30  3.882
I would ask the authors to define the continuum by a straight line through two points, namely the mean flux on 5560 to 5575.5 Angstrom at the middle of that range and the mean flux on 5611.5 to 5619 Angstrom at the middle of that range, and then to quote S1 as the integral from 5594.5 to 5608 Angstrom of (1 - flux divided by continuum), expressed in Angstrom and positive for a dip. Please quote 0.80 Angstrom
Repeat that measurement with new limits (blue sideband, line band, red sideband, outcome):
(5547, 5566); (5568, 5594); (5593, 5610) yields -0.6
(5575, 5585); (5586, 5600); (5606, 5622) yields 2.0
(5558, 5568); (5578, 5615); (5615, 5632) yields -0.7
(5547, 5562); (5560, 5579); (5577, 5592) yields 1.3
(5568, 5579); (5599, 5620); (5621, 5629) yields 0.2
